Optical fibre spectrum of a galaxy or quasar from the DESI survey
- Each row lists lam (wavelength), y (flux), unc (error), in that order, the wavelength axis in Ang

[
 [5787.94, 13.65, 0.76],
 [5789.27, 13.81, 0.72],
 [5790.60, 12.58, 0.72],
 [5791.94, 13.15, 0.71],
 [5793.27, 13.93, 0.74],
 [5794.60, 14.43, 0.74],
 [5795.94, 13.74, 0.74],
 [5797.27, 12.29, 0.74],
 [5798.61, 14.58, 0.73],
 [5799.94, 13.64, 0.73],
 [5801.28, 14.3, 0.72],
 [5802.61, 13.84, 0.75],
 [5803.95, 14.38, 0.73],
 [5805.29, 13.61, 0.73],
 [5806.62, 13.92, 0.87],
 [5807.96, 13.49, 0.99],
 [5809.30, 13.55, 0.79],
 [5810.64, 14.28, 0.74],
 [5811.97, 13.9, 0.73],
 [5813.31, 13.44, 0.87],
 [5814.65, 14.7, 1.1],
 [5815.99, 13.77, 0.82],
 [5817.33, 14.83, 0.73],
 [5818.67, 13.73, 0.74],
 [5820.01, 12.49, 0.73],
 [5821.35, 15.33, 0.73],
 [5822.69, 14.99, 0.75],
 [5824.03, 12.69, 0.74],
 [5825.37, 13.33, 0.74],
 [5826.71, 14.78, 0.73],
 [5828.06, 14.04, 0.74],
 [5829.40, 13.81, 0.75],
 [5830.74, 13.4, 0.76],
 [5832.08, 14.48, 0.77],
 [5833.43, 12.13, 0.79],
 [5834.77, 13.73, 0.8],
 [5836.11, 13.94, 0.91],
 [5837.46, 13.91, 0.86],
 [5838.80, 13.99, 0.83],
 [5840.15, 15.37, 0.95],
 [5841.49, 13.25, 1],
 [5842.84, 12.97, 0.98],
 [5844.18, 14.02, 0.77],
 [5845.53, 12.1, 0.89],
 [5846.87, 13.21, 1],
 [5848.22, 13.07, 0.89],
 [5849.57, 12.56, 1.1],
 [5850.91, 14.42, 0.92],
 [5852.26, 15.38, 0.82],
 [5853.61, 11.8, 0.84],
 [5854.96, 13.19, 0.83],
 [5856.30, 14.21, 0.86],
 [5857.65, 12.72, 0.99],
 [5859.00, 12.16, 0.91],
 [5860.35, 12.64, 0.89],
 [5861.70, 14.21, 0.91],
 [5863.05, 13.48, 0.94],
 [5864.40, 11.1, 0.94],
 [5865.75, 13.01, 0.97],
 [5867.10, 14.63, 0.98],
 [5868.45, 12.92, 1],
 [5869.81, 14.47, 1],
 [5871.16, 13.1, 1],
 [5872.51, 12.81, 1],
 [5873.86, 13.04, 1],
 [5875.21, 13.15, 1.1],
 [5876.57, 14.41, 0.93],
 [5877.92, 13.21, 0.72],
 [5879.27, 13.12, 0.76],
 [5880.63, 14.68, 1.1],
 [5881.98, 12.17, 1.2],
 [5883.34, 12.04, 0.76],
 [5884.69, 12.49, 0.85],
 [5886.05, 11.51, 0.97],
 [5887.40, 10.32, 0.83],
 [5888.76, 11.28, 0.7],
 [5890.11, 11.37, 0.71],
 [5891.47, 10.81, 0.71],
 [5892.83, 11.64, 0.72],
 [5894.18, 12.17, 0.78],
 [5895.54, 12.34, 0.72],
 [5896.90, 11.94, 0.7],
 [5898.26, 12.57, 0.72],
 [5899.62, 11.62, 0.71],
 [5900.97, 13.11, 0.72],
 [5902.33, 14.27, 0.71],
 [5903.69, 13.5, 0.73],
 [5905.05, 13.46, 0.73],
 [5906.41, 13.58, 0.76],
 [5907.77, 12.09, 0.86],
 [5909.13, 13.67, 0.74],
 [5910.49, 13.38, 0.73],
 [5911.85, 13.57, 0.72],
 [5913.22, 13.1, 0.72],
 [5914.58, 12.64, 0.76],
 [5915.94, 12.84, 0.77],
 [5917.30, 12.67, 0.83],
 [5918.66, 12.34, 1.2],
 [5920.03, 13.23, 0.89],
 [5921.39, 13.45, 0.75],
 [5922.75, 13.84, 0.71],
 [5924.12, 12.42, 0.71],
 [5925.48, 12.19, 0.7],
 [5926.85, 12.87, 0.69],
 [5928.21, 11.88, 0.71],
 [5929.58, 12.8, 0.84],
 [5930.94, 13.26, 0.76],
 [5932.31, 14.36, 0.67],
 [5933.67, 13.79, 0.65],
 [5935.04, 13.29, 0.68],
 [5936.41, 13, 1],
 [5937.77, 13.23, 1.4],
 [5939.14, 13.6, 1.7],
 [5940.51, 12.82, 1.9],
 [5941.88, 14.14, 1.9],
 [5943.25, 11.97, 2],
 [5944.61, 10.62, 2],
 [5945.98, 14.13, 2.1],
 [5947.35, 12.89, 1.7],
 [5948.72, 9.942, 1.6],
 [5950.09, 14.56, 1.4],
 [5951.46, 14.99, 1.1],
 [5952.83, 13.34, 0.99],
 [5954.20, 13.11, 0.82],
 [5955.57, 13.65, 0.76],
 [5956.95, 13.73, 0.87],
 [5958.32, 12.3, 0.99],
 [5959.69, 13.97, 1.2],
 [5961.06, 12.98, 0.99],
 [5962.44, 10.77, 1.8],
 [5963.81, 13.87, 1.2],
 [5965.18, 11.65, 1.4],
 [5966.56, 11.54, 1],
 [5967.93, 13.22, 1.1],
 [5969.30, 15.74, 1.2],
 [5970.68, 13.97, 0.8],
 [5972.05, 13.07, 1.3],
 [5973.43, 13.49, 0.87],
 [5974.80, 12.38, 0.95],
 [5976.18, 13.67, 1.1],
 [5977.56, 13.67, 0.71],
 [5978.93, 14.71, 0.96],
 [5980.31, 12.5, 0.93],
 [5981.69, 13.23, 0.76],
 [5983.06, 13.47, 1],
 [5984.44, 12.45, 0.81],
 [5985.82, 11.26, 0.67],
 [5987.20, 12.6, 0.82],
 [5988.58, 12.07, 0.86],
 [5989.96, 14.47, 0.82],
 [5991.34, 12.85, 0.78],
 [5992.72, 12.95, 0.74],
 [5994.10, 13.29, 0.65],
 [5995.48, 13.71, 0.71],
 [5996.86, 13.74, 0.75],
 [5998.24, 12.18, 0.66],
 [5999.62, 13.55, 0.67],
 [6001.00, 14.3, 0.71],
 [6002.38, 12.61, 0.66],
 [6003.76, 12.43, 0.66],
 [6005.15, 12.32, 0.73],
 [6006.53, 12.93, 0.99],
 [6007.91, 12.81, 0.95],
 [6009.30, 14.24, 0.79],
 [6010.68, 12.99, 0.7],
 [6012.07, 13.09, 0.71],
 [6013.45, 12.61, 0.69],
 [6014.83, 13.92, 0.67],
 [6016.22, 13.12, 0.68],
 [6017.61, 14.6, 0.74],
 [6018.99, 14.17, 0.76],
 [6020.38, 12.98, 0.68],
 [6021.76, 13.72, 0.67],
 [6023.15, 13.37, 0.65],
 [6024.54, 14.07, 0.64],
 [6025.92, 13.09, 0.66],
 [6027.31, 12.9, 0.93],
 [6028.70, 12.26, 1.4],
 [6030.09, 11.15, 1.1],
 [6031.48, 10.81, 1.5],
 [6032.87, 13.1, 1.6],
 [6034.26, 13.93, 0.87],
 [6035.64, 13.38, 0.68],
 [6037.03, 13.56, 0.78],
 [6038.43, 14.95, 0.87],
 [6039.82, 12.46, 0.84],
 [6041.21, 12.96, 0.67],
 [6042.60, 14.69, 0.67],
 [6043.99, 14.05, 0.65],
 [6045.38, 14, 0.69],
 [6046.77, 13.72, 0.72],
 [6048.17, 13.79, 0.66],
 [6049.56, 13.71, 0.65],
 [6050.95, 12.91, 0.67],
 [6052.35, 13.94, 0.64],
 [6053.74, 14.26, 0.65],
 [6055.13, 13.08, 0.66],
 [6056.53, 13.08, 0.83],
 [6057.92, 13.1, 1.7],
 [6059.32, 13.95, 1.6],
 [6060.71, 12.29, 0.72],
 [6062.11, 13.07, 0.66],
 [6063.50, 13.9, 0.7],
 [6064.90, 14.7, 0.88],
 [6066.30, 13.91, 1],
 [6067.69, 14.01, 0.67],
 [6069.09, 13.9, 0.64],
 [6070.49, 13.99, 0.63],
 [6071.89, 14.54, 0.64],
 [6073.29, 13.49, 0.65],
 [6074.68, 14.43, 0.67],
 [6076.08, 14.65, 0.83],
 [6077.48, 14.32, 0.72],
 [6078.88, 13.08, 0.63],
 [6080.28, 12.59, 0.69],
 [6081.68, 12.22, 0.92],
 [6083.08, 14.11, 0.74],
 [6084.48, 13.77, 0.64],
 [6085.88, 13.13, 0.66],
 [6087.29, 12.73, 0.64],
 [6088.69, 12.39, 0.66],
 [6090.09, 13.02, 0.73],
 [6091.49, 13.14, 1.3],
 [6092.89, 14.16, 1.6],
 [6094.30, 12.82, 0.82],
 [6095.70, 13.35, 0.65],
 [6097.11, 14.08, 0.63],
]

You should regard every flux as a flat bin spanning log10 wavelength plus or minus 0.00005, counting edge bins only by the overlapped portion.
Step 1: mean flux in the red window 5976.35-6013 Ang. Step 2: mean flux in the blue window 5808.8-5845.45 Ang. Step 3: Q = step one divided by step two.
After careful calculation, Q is 0.9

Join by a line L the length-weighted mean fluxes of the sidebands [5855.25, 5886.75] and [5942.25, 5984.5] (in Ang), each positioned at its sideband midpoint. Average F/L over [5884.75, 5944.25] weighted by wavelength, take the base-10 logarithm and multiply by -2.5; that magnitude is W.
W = 0.03 mag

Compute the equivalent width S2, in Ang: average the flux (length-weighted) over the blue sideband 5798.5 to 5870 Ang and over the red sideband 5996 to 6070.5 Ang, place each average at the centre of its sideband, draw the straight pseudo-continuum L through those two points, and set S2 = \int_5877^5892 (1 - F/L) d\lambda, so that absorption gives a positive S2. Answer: 1.6 Ang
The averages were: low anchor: 13.7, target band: 12.1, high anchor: 13.4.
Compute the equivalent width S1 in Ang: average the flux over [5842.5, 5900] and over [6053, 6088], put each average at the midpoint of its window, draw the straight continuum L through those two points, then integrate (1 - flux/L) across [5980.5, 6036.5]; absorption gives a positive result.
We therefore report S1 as 1.2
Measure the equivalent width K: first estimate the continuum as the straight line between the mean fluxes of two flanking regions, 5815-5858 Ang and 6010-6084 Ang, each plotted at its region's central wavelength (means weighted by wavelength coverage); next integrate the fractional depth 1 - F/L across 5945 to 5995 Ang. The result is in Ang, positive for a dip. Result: 1.66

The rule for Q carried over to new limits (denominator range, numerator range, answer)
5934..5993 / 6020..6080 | 1.03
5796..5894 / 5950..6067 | 1.00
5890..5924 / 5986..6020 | 1.03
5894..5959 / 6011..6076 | 1.04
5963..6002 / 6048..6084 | 1.04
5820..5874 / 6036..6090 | 1.01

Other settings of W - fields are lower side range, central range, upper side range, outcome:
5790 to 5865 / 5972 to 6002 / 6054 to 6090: 0.03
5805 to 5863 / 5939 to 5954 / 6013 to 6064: 0.04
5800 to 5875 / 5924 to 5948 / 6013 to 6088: 0.05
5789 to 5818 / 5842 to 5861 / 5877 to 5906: -0.01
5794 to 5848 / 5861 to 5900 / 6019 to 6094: 0.09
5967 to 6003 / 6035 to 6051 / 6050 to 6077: -0.01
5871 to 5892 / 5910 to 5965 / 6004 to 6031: -0.02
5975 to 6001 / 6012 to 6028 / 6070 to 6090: -0.02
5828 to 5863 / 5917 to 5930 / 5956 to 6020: 0.04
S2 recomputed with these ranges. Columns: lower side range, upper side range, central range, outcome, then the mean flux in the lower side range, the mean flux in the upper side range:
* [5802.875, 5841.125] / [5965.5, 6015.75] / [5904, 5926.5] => 0.77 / 13.9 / 13.2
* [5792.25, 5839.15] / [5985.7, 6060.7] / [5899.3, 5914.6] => 0.42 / 13.9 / 13.3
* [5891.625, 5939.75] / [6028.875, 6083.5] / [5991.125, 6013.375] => 0.30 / 12.9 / 13.5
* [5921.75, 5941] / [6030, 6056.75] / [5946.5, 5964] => 0.14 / 13.1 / 13.4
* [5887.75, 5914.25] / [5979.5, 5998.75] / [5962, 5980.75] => -0.50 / 12.6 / 12.9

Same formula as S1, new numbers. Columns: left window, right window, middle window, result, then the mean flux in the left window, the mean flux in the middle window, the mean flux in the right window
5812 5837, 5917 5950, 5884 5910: 1.78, 13.9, 12.3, 12.9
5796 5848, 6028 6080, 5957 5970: 0.67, 13.8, 12.9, 13.5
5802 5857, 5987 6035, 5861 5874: 0.32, 13.8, 13.3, 13.1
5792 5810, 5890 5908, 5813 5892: -0.97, 13.8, 13.3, 12.5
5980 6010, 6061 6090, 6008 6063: -0.19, 13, 13.4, 13.6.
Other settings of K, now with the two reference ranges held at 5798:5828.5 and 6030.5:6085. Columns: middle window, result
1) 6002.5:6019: 0.5 Ang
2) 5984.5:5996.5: 0.7 Ang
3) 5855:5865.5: 0.7 Ang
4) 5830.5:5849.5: 0.6 Ang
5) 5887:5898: 1.8 Ang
